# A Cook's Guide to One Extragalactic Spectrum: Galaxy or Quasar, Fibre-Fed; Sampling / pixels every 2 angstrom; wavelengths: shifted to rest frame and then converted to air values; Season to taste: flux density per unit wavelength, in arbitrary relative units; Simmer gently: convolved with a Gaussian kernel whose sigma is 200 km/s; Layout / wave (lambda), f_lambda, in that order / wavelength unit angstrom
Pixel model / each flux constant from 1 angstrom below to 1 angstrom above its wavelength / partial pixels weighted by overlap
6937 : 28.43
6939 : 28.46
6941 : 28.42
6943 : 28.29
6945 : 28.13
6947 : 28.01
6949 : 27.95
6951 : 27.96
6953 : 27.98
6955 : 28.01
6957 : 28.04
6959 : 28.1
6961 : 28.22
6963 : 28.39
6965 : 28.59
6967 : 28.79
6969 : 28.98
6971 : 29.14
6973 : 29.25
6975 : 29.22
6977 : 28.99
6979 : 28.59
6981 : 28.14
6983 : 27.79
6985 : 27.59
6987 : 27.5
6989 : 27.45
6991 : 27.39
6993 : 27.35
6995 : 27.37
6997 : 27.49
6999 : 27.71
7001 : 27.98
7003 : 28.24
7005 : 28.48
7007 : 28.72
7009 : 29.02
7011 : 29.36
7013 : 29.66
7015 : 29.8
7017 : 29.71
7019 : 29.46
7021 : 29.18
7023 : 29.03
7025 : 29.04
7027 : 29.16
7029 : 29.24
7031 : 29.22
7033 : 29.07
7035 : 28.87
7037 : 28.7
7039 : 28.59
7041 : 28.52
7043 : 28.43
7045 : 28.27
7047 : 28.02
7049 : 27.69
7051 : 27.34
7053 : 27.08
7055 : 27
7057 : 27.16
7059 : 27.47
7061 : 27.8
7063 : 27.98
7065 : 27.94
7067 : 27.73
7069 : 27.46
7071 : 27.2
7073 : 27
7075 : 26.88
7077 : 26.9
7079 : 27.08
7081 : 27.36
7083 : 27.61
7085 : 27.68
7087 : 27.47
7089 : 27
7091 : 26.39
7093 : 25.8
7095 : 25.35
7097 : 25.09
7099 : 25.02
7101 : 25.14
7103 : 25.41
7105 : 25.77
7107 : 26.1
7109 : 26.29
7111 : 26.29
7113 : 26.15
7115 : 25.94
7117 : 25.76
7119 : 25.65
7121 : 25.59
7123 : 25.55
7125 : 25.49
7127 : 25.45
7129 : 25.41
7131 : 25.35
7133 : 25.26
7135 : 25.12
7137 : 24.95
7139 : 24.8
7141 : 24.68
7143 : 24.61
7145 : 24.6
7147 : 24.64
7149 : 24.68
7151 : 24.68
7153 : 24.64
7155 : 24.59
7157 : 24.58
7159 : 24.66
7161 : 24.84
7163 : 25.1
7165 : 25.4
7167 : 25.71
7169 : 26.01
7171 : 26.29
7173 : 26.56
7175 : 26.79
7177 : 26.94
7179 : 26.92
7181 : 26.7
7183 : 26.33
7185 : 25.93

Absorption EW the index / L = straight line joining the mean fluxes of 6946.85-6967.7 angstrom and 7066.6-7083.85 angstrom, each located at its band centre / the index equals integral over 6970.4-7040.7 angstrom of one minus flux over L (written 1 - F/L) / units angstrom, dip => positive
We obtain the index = -2.1 angstrom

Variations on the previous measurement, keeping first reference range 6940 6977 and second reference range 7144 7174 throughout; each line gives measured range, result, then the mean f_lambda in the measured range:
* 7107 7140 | 0.2 angstrom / 25.6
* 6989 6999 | 0.1 angstrom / 27.4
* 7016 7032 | -1.1 angstrom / 29.3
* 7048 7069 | -0.6 angstrom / 27.5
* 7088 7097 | 0.1 angstrom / 26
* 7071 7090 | -0.6 angstrom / 27.2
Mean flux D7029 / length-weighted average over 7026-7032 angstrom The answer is 29.2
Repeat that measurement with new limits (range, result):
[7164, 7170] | 25.7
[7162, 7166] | 25.2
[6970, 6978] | 29.1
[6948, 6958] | 28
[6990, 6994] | 27.4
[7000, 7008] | 28.4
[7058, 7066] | 27.8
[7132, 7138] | 25.1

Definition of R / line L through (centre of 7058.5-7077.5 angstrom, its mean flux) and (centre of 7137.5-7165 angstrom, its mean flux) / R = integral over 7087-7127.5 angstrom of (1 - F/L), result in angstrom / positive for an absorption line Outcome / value 0.6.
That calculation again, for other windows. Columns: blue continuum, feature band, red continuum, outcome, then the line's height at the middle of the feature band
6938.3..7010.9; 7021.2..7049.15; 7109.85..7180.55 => -1.6 angstrom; 27.2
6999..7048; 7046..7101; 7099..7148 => 0.3 angstrom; 27.1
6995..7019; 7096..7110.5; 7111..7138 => 0.3 angstrom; 26.1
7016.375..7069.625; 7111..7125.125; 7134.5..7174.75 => 0.2 angstrom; 26.2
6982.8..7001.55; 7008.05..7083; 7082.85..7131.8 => -4.0 angstrom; 26.8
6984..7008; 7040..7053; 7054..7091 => -0.2 angstrom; 27.5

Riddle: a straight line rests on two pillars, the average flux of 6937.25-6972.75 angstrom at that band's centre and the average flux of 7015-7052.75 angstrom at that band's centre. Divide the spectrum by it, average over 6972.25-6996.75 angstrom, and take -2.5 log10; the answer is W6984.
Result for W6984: 0.02 mag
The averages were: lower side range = 28.3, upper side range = 28.7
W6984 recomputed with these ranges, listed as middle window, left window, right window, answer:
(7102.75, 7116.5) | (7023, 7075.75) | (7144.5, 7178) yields 0.02 mag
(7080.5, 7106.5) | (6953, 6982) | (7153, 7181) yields 0.02 mag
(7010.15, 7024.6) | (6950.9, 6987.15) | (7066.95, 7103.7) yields -0.07 mag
